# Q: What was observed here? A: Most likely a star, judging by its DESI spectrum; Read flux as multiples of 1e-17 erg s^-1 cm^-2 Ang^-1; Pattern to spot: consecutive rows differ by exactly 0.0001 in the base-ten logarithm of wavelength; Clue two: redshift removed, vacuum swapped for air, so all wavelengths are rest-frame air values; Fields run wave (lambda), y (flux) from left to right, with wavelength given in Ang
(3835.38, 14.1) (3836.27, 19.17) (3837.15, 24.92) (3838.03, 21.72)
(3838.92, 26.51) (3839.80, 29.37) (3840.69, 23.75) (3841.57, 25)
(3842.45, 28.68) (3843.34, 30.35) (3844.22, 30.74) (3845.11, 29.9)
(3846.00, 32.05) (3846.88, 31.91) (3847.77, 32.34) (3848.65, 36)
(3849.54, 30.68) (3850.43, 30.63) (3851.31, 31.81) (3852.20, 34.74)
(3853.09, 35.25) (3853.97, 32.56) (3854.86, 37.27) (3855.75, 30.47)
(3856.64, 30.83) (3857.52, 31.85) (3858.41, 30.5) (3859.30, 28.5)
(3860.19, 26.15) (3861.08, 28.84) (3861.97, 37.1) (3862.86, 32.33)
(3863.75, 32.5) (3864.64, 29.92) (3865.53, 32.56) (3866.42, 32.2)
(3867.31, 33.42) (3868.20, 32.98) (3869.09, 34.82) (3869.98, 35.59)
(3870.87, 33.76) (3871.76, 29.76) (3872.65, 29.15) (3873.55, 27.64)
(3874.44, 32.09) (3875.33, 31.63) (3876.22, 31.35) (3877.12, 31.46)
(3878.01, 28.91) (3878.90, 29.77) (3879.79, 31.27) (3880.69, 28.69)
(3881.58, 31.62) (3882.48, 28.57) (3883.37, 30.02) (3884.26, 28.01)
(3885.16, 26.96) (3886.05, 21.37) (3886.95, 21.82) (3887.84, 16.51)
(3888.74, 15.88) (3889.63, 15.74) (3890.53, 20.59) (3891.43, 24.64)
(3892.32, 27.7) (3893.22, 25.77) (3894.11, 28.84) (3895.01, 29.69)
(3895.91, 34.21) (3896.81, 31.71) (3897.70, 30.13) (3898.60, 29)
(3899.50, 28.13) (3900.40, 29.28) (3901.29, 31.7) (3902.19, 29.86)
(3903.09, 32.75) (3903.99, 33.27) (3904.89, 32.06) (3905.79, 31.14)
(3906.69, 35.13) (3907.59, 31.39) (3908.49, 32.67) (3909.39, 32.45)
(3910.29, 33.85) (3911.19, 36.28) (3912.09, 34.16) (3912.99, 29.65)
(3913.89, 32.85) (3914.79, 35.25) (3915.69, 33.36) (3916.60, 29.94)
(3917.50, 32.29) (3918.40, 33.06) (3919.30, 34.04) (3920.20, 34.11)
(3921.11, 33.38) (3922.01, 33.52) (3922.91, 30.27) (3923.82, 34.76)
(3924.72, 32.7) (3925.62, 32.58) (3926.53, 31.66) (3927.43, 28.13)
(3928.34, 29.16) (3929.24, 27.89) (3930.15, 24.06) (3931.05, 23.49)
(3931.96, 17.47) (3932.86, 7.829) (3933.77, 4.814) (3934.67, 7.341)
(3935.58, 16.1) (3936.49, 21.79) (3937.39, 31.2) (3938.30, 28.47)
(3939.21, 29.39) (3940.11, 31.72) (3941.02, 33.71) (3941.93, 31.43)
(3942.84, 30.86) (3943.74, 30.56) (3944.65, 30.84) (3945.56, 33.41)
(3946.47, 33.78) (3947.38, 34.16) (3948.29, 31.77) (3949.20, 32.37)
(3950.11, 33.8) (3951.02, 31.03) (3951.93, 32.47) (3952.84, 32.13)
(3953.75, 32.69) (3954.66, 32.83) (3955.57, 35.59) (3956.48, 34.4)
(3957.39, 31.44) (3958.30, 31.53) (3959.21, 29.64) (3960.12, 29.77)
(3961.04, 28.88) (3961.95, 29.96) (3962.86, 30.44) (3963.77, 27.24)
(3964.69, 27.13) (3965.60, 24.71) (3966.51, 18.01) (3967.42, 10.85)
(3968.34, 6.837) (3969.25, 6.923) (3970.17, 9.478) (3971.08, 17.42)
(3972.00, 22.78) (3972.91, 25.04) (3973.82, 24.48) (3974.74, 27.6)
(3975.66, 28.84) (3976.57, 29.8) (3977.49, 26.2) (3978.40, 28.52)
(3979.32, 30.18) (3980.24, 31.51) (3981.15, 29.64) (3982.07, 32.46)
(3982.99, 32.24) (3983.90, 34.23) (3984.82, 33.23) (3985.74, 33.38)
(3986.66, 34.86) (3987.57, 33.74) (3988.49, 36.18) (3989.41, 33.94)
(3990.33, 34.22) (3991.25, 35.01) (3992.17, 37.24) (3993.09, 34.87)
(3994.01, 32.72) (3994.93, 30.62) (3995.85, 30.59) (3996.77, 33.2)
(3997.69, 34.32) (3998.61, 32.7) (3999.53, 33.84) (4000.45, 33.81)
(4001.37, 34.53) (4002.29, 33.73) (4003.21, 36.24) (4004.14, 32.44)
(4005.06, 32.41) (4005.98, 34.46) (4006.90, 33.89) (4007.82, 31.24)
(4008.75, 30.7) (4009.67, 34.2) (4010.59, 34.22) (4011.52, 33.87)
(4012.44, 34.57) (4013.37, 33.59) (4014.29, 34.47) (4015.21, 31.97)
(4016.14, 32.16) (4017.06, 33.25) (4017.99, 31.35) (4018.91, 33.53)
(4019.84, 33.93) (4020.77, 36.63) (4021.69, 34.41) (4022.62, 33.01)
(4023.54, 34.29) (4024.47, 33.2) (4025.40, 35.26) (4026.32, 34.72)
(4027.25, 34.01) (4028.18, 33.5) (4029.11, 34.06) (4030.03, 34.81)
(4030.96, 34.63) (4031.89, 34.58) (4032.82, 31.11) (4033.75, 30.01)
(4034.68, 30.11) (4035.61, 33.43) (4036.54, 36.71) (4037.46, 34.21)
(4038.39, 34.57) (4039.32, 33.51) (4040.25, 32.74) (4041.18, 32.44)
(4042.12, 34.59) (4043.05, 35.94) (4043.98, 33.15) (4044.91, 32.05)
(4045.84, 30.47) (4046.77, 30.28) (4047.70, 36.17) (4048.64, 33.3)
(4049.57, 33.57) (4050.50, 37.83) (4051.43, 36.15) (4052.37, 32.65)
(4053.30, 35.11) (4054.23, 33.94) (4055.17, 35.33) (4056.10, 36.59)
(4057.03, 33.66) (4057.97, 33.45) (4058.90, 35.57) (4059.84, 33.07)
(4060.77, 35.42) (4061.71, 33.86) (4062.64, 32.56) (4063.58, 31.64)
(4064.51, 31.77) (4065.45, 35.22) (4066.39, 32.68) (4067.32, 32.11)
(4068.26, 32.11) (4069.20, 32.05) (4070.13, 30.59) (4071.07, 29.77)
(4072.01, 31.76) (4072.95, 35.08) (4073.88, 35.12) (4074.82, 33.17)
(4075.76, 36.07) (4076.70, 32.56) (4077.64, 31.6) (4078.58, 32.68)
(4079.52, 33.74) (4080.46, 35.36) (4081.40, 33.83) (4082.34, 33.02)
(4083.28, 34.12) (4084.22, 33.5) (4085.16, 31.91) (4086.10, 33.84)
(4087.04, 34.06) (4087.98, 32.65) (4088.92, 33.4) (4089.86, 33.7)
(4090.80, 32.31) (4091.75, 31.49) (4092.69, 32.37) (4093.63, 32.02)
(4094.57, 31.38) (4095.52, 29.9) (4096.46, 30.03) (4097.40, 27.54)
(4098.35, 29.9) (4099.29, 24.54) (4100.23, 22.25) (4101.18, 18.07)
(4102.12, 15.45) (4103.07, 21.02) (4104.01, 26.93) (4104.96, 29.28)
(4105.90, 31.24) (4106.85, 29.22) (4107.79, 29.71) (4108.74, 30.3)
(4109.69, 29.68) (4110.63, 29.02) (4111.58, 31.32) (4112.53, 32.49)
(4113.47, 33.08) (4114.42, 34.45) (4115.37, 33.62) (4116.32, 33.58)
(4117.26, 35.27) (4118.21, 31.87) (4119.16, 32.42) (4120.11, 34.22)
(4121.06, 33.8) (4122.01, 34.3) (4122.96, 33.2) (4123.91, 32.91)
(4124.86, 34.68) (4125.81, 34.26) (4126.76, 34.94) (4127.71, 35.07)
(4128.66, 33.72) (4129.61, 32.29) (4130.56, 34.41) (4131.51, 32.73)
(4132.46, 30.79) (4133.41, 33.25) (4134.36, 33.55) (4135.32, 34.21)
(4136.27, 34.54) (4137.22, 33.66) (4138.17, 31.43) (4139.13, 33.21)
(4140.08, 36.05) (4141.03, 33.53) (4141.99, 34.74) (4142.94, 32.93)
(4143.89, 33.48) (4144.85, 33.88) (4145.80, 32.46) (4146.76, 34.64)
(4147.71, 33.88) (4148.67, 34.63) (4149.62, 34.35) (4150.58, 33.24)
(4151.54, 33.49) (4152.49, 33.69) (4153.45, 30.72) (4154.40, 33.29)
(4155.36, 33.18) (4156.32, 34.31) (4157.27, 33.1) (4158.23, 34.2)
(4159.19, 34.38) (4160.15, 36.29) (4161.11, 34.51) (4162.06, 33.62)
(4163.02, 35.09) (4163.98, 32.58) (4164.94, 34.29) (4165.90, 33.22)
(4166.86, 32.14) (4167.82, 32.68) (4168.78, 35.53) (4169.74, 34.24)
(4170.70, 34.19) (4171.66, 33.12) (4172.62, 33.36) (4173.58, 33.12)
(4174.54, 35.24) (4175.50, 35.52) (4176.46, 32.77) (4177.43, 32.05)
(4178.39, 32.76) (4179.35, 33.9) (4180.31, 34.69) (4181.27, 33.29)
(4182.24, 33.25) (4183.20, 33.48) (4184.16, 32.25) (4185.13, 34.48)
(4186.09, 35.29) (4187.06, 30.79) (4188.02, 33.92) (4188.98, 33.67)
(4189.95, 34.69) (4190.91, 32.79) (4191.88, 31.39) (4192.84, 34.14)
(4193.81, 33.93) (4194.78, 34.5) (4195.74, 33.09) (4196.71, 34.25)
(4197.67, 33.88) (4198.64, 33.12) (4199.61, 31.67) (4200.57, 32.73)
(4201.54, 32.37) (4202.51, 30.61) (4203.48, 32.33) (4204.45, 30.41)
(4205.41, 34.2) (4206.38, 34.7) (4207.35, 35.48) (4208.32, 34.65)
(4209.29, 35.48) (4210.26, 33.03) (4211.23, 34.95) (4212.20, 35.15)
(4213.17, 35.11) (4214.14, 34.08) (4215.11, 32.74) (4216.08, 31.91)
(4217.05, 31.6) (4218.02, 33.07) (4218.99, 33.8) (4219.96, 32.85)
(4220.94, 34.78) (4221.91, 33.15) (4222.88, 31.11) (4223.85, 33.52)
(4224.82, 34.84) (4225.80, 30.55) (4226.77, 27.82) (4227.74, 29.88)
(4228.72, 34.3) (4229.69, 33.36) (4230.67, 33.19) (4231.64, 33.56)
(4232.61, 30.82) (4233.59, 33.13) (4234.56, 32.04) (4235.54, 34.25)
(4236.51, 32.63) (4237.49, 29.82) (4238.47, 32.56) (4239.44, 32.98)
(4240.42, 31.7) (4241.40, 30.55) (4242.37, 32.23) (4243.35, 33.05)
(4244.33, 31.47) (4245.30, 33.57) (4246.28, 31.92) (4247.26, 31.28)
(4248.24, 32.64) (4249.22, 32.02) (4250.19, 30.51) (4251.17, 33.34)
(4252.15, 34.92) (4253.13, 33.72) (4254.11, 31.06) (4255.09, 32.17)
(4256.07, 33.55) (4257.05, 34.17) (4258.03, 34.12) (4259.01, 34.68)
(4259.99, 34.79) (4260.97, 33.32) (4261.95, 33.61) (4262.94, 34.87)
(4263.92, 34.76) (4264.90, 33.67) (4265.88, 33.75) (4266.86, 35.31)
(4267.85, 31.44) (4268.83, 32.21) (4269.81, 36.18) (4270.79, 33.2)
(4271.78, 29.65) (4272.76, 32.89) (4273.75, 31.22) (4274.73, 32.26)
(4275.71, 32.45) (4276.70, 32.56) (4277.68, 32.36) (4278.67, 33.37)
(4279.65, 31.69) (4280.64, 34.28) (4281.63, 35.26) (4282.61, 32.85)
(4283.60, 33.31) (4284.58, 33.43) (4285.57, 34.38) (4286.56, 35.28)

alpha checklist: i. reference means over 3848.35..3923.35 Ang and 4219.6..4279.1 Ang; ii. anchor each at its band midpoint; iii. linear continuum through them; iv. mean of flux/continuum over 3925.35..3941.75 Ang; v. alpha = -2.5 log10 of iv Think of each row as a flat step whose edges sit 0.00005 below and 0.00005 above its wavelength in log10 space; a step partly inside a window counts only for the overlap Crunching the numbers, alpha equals 0.285 mag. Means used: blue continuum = 30.6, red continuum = 32.7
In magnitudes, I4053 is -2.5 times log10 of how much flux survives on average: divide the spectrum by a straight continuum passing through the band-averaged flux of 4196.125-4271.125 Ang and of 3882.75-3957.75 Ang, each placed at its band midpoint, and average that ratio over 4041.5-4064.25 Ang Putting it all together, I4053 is -0.108 mag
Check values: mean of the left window 29.1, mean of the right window 33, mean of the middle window 34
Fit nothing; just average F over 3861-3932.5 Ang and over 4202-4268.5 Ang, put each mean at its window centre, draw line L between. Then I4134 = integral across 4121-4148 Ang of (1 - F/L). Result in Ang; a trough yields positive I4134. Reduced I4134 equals -1.3 Ang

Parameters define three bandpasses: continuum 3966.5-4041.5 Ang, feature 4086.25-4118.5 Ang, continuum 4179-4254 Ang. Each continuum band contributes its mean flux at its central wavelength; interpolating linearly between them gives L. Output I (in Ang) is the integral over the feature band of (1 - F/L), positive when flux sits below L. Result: 2.25 Ang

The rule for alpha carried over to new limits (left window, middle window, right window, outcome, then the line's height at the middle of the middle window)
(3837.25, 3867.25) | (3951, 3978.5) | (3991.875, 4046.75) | 0.25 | 32.6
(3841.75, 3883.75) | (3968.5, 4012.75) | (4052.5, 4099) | 0.06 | 32.3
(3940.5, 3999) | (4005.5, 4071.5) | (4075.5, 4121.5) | -0.11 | 30.3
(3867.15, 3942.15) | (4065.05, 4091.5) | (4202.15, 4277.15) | -0.07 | 30.9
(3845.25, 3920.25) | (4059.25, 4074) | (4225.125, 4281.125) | -0.04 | 31.6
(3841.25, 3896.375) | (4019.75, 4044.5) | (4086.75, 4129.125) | -0.11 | 30.5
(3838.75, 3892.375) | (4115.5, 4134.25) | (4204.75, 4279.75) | -0.05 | 31.9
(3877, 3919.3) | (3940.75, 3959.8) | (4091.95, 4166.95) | -0.08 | 30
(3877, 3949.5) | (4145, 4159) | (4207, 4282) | -0.06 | 31.8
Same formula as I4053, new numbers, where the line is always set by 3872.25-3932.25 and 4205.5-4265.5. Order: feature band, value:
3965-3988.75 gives 0.18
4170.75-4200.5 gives -0.03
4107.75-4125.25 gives -0.03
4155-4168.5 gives -0.05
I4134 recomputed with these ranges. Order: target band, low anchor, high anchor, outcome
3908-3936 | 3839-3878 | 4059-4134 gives 2.8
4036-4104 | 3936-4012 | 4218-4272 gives -2.5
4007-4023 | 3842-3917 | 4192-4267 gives -1.0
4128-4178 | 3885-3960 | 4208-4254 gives -2.9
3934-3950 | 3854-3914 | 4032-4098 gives 1.3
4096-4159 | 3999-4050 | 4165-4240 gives 2.8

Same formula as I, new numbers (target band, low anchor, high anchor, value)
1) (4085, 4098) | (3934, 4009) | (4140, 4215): 0.0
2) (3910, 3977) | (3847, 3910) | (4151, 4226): 6.4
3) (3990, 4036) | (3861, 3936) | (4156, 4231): -4.1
